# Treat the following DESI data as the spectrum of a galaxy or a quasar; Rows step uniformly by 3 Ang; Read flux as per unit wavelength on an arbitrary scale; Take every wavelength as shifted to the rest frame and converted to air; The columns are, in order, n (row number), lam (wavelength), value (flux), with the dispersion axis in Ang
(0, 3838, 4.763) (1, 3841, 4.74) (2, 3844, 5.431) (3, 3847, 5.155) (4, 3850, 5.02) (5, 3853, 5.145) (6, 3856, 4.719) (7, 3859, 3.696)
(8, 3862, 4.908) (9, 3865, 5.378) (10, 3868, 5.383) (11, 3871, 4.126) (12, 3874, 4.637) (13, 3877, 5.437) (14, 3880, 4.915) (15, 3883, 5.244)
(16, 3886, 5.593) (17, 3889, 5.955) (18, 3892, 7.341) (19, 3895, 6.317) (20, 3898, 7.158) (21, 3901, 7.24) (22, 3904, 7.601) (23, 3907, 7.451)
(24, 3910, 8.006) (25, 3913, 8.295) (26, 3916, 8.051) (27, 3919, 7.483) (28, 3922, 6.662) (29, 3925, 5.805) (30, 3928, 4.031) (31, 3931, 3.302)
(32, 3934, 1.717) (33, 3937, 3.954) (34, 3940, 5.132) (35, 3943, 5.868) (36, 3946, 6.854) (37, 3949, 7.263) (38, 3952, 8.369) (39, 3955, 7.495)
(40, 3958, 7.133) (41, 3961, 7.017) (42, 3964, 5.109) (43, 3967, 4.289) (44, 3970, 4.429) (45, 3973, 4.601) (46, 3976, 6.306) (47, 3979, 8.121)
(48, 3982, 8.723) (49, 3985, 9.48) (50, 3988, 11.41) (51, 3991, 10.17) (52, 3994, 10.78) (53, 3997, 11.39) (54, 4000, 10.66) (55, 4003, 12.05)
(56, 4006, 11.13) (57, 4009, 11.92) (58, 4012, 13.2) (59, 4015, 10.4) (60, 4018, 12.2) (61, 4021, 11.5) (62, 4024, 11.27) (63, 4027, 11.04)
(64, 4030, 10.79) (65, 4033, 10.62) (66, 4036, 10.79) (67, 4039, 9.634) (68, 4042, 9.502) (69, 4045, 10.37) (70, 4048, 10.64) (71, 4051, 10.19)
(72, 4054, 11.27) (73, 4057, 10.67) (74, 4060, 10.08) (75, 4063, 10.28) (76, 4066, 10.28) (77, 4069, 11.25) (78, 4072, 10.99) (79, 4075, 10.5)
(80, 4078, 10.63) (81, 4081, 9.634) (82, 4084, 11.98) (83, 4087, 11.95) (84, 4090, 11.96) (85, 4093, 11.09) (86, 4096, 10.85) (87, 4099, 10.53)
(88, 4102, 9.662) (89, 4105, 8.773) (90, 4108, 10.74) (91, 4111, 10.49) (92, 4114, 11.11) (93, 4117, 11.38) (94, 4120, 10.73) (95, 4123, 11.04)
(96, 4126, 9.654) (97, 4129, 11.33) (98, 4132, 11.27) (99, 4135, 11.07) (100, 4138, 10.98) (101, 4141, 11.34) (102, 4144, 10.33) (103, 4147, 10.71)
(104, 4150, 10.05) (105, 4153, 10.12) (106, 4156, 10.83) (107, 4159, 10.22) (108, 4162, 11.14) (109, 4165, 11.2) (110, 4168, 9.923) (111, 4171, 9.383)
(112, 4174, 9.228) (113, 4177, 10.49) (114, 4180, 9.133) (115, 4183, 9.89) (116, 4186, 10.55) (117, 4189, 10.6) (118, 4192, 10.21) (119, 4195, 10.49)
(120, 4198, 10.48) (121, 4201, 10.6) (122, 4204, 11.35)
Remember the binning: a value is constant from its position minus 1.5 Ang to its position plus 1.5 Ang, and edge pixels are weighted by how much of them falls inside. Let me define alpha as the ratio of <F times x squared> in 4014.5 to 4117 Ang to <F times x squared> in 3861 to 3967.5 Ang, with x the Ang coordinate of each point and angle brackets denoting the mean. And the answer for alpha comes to 1.91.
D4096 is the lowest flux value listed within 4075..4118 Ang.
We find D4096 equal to 8.773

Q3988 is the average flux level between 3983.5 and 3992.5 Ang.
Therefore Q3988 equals 10.4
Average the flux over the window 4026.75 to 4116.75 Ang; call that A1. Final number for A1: 10.6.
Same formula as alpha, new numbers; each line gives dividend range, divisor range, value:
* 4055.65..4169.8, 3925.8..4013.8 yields 1.50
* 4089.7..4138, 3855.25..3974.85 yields 2.02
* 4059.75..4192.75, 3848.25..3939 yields 2.09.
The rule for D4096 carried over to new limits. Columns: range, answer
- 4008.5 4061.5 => 9.502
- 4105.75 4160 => 9.654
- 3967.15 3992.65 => 4.429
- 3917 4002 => 1.717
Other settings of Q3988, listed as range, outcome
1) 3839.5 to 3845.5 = 5.09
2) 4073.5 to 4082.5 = 10.3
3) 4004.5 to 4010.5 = 11.5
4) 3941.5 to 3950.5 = 6.66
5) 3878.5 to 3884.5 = 5.08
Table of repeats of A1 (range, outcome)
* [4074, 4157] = 10.7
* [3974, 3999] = 9.47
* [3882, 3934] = 6.43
